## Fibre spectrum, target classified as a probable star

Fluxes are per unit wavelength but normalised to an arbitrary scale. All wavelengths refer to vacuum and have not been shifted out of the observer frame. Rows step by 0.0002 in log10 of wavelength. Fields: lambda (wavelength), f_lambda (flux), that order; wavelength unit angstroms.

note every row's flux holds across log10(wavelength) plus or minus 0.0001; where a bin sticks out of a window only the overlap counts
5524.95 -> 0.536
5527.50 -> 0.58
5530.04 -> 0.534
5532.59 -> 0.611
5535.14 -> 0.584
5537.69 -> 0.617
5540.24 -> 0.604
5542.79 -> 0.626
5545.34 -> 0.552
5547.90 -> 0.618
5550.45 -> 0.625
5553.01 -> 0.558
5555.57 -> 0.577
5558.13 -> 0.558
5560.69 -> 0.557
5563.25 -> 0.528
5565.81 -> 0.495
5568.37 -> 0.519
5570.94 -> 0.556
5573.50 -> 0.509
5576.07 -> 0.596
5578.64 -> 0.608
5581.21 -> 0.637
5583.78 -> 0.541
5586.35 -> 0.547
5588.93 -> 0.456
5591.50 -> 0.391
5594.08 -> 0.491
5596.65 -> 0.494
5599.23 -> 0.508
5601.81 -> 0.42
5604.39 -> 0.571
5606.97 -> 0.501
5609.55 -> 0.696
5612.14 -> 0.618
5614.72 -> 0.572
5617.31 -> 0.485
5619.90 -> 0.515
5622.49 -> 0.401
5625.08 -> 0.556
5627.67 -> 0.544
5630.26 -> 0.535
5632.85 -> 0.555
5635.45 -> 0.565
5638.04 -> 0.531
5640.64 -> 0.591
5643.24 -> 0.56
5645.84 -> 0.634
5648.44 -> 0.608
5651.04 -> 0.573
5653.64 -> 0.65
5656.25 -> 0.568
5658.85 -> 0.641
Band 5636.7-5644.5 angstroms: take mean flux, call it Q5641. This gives 0.561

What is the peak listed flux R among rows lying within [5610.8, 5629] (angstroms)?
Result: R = 0.618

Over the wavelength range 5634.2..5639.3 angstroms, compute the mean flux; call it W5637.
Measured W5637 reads 0.549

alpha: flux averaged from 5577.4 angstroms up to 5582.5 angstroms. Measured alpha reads 0.623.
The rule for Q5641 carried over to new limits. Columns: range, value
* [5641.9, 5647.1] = 0.596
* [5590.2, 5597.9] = 0.459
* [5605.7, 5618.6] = 0.574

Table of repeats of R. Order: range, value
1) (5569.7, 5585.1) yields 0.637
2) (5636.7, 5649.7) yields 0.634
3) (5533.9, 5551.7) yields 0.626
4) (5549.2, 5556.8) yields 0.625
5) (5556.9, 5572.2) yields 0.558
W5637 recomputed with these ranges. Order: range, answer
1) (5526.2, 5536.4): 0.577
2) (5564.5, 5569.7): 0.508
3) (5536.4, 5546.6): 0.6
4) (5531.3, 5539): 0.604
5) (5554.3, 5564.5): 0.555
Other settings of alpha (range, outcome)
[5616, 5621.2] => 0.499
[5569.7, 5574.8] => 0.533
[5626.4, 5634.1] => 0.545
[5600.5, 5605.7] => 0.496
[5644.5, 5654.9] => 0.616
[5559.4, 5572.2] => 0.531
